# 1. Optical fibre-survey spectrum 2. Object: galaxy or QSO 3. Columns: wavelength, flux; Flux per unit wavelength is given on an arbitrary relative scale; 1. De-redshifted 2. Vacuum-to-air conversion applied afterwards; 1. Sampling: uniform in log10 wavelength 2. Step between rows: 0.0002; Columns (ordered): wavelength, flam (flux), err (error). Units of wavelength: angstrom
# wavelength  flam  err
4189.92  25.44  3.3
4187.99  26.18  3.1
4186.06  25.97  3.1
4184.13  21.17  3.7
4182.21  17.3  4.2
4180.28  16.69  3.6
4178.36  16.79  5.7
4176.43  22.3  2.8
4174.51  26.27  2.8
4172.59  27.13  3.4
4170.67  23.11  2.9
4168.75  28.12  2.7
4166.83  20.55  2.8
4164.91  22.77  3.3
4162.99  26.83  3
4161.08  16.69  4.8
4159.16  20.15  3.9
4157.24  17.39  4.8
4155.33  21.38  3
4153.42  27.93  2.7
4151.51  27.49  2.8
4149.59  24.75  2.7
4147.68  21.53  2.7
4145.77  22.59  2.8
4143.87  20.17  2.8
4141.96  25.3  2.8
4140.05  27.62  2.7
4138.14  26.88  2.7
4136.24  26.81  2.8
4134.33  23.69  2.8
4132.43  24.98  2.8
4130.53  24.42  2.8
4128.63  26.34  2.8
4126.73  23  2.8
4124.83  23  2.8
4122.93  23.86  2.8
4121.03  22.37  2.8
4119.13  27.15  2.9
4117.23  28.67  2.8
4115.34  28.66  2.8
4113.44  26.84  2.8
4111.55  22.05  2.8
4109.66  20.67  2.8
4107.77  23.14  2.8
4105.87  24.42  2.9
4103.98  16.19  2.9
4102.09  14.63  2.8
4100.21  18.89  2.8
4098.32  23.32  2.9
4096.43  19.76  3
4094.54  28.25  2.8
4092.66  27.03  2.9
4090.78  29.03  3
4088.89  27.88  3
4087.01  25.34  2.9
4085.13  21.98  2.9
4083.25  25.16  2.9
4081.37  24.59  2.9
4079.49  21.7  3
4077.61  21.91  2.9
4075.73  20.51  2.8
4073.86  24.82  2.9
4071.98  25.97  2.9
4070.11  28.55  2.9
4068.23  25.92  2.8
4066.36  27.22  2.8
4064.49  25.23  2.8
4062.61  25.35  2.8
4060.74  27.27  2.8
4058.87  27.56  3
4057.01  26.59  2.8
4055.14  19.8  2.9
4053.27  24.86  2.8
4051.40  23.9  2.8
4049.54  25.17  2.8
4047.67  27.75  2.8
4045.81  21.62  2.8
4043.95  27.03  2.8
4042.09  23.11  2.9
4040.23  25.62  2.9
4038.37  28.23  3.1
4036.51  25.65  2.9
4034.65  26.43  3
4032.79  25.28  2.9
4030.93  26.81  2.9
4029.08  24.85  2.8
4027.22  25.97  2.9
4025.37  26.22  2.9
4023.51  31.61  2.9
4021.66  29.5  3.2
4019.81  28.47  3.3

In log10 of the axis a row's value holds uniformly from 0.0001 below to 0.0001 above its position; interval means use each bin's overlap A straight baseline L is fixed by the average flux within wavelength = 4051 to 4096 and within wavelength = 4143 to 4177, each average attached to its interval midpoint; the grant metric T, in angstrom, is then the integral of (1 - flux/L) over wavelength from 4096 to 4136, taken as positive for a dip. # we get 1.6 angstrom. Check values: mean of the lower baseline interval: 25.2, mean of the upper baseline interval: 23.2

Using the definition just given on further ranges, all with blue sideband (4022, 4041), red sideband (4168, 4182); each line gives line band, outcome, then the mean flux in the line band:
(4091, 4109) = 2.0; 22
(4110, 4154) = -2.2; 25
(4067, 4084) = 0.7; 24.4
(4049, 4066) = 0.5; 25.2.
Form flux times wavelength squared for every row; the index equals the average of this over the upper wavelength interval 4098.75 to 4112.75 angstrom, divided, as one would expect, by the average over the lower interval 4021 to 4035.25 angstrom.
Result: 0.78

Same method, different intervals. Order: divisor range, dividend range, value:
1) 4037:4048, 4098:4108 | 0.80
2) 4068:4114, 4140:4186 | 0.99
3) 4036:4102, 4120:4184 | 0.97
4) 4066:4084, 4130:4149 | 1.03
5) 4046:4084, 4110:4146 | 1.03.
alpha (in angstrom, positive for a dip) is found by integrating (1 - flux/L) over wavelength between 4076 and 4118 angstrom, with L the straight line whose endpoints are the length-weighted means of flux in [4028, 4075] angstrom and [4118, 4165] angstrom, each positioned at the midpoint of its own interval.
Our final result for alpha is 1.9 angstrom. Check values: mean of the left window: 25.6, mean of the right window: 23.8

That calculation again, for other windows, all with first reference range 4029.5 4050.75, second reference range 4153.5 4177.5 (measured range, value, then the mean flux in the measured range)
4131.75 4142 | -1.1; 25.9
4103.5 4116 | 0.4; 23.3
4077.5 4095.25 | -0.6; 25.4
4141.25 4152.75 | -0.2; 23.7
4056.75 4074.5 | -1.0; 26.5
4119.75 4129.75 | 0.0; 23.8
